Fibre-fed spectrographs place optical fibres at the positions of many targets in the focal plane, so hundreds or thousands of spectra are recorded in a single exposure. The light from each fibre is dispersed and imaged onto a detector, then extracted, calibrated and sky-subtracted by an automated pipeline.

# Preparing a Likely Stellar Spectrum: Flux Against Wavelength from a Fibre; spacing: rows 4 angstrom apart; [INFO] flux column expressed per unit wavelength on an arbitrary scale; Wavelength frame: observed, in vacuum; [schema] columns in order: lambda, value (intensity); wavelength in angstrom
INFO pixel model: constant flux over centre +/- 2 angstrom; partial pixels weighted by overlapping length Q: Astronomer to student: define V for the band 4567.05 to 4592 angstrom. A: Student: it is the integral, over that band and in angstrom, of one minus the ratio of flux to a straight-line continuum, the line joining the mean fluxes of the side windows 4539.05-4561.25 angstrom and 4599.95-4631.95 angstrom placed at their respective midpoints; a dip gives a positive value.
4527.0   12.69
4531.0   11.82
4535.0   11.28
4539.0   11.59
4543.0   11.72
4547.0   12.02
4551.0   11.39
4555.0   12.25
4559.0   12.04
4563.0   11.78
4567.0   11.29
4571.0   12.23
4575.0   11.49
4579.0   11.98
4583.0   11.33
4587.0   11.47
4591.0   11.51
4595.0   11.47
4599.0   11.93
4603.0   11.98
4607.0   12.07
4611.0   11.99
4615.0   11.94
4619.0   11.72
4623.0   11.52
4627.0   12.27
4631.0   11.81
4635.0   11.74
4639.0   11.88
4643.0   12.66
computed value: 0.5 angstrom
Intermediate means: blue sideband 11.9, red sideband 11.9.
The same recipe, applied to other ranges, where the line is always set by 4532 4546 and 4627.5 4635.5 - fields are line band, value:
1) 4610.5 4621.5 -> 0.0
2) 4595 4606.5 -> -0.1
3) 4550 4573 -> -0.4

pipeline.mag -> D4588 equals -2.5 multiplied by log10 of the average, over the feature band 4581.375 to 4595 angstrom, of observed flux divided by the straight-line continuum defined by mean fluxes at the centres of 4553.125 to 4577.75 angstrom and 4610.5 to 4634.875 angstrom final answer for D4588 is 0.038 mag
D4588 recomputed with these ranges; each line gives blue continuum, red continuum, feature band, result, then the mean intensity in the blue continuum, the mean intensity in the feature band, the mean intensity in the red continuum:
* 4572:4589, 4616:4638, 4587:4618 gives -0.01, 11.6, 11.8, 11.8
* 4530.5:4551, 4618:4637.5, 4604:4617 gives -0.02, 11.6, 12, 11.8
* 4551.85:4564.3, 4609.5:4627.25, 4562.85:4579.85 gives 0.02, 12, 11.7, 11.8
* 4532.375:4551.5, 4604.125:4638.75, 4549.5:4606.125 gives 0.00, 11.6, 11.7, 11.9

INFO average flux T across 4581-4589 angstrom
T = 11.4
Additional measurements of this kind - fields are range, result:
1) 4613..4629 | 11.9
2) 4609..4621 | 11.9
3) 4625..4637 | 11.9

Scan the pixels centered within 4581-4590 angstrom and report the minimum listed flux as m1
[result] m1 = 11.33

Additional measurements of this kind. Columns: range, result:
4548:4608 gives 11.29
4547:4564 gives 11.39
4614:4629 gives 11.52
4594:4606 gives 11.47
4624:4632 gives 11.81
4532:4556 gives 11.28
